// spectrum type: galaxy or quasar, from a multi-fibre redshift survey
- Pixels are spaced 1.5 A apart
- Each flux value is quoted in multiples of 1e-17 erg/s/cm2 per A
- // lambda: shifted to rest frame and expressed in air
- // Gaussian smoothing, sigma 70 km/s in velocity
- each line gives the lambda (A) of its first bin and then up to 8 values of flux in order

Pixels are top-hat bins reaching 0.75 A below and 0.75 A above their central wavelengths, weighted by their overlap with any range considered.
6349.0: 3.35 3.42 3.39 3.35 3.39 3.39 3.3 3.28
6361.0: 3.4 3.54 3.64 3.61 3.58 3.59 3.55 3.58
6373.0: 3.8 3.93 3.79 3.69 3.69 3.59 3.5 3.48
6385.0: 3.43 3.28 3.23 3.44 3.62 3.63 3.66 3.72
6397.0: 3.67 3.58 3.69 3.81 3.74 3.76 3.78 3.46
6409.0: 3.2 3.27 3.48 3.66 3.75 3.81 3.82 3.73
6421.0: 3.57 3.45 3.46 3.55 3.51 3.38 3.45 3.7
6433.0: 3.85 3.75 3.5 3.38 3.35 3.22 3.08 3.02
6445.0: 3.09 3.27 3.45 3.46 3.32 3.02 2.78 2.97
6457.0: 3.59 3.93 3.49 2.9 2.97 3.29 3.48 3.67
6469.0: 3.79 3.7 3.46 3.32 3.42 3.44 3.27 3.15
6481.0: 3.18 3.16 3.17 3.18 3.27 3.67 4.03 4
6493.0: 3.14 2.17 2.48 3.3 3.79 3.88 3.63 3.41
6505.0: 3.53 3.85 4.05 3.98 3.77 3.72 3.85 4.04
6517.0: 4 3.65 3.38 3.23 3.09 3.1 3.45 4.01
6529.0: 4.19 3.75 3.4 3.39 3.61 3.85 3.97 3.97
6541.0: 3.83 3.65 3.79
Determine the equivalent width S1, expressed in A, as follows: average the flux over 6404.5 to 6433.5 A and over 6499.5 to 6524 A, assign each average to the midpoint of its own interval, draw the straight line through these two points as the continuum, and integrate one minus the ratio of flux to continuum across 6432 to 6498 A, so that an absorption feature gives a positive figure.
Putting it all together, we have 5.6 A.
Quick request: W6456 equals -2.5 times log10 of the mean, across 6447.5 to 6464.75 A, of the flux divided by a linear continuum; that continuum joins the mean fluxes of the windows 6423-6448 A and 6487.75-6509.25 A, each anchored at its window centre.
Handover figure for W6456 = 0.059 mag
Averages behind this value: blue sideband 3.41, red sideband 3.51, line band 3.26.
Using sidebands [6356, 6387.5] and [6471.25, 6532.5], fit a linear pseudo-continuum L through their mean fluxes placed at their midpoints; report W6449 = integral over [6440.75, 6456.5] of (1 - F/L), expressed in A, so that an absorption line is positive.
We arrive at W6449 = 1.6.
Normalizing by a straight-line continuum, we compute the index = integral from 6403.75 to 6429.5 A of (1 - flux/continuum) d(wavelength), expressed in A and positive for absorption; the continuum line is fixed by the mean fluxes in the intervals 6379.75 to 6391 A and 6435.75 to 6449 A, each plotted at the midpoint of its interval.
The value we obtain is -1.76 A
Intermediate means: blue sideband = 3.43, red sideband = 3.26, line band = 3.57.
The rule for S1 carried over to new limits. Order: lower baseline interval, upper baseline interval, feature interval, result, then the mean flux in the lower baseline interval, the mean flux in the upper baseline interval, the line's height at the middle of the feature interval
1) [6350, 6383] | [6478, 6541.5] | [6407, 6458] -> 1.8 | 3.55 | 3.55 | 3.55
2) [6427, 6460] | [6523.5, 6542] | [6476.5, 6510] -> 1.3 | 3.37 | 3.7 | 3.55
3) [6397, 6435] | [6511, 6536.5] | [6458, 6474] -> 0.7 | 3.61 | 3.63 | 3.62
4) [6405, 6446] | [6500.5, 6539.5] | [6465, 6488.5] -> 1.4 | 3.49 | 3.69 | 3.6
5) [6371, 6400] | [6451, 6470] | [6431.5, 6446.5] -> 0.1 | 3.6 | 3.33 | 3.41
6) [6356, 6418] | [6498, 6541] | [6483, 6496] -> 1.4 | 3.58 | 3.7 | 3.67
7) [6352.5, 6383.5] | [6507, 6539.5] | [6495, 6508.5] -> 0.6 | 3.56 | 3.7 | 3.68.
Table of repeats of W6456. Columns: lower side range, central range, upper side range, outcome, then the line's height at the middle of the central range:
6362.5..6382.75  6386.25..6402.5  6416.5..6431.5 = 0.01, 3.62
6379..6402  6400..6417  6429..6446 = -0.04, 3.5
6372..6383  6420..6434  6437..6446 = -0.08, 3.3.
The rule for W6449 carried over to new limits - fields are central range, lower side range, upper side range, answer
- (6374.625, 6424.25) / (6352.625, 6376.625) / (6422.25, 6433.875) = -0.7 A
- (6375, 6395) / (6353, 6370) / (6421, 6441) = -0.4 A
